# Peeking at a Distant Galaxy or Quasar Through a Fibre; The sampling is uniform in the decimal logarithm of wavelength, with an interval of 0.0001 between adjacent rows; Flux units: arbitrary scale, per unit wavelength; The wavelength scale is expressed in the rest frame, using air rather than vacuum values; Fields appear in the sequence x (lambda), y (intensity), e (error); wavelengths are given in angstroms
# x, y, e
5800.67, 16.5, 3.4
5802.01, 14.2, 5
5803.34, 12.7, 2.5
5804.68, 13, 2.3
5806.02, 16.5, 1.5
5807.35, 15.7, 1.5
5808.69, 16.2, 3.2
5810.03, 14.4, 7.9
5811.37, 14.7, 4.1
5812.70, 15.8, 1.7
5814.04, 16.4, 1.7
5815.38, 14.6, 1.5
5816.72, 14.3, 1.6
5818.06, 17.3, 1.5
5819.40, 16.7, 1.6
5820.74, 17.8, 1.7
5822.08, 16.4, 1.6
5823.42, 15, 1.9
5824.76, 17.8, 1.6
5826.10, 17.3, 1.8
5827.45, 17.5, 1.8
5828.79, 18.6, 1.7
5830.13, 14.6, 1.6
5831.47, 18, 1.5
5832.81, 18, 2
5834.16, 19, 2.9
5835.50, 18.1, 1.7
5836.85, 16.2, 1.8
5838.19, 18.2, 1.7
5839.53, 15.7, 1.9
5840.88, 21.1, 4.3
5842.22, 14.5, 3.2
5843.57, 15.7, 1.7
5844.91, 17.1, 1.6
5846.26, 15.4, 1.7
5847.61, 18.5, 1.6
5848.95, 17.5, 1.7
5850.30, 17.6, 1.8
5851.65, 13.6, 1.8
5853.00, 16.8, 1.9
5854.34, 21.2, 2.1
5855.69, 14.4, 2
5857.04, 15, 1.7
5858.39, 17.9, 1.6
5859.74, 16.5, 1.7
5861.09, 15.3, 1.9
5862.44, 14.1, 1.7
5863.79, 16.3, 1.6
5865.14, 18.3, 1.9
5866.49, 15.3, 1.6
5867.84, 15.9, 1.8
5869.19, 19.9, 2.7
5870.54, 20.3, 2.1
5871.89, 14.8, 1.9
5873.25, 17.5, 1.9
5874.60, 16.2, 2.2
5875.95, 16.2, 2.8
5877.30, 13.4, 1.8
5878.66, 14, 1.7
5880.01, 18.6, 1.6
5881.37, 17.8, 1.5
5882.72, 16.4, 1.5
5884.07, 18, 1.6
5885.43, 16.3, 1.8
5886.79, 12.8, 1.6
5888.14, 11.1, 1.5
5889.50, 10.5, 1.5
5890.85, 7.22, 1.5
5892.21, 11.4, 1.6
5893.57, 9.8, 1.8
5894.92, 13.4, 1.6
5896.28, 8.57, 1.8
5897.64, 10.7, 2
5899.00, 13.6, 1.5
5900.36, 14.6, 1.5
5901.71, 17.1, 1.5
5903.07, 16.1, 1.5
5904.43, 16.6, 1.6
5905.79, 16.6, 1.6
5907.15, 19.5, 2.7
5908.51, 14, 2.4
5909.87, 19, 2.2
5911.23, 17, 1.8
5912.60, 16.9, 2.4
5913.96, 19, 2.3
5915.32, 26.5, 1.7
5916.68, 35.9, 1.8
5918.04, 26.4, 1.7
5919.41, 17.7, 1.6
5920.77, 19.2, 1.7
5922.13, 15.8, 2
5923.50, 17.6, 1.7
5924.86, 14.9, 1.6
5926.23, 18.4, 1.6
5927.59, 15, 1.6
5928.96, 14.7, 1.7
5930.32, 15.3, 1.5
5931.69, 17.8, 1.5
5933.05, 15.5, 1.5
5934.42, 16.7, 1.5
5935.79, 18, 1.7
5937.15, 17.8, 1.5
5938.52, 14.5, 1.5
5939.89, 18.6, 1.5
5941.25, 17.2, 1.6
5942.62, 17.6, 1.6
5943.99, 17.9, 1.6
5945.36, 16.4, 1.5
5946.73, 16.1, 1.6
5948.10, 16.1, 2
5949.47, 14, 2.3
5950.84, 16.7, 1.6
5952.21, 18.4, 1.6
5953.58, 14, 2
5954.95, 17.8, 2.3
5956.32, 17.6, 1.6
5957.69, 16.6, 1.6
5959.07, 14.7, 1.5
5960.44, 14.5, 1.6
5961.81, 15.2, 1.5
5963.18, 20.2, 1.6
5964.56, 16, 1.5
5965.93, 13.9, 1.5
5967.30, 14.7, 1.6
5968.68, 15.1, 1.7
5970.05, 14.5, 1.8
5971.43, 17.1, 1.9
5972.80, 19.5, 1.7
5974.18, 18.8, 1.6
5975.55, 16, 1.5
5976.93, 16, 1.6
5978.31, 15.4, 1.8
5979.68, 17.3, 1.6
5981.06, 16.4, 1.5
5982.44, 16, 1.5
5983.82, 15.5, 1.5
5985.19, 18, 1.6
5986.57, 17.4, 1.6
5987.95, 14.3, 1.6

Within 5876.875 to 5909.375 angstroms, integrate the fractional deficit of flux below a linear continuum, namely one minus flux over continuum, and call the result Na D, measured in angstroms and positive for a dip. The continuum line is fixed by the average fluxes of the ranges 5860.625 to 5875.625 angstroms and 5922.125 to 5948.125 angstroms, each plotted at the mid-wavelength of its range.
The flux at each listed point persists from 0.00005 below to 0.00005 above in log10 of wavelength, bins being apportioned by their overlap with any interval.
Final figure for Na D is 5.0 angstroms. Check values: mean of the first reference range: 16.7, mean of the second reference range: 16.6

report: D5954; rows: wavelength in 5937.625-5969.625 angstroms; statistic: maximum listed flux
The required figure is 20.2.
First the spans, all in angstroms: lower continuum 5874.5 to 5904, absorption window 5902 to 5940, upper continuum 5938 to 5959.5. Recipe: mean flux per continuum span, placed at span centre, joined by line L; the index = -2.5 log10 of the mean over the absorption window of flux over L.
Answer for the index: -0.20 mag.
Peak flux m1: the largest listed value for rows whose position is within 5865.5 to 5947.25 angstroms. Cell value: 35.9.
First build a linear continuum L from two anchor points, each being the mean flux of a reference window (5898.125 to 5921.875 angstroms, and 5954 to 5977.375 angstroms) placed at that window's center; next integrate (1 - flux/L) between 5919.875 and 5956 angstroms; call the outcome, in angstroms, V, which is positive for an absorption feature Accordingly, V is 2.1 angstroms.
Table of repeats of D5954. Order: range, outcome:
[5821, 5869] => 21.2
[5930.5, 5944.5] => 18.6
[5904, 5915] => 19.5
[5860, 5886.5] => 20.3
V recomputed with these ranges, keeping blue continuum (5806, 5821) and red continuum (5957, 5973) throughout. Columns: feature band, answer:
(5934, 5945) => -0.97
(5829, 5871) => -3.06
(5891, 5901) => 2.76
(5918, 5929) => -1.07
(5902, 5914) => -0.93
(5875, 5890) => 0.71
